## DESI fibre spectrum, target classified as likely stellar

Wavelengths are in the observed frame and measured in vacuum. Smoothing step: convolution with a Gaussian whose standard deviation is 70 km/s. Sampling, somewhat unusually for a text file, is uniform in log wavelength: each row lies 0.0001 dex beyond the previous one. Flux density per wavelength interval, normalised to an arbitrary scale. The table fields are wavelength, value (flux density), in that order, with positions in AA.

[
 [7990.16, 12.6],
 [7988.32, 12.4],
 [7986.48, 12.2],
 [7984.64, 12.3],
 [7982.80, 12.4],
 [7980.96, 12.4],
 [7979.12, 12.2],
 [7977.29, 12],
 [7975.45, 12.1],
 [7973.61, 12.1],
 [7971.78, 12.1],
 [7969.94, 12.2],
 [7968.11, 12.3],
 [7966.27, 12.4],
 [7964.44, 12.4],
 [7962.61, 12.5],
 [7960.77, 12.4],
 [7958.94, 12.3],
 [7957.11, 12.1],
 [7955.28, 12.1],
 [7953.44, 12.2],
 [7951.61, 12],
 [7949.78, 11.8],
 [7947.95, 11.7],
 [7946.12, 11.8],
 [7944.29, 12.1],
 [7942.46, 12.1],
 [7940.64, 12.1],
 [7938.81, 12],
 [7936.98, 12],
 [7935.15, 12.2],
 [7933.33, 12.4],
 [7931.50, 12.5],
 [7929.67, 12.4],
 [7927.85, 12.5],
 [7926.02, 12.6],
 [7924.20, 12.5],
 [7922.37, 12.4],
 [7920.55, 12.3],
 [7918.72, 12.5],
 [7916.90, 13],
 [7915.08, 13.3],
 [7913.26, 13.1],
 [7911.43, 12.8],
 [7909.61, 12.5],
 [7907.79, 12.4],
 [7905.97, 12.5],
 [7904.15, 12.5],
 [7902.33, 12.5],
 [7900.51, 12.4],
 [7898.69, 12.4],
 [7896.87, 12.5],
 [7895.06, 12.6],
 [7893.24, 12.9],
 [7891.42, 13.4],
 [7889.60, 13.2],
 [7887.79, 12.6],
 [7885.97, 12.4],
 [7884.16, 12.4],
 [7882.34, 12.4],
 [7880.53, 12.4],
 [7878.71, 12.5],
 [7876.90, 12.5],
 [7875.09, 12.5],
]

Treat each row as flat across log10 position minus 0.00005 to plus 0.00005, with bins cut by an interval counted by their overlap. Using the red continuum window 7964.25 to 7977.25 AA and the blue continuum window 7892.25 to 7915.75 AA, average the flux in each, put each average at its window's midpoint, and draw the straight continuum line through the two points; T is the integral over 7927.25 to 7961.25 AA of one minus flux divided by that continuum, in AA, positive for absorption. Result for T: 0.66 AA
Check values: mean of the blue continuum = 12.6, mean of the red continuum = 12.2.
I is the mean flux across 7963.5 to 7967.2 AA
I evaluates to 12.4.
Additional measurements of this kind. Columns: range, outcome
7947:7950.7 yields 11.8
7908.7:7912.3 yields 12.7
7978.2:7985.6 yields 12.3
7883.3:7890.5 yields 12.7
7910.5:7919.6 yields 12.9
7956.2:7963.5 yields 12.3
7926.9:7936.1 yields 12.4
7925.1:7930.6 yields 12.5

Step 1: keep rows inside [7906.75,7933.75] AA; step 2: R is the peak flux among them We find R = 13.3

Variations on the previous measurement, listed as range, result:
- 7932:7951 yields 12.4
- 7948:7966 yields 12.5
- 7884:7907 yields 13.4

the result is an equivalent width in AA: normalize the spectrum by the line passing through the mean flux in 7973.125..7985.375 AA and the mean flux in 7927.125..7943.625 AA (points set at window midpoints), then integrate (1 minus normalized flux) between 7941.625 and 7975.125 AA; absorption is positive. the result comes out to 0.2 AA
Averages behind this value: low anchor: 12.2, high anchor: 12.2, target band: 12.1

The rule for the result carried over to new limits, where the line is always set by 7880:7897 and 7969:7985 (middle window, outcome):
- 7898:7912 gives 0.12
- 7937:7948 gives 0.36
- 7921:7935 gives 0.03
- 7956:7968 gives -0.06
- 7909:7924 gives -0.23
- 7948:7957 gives 0.24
